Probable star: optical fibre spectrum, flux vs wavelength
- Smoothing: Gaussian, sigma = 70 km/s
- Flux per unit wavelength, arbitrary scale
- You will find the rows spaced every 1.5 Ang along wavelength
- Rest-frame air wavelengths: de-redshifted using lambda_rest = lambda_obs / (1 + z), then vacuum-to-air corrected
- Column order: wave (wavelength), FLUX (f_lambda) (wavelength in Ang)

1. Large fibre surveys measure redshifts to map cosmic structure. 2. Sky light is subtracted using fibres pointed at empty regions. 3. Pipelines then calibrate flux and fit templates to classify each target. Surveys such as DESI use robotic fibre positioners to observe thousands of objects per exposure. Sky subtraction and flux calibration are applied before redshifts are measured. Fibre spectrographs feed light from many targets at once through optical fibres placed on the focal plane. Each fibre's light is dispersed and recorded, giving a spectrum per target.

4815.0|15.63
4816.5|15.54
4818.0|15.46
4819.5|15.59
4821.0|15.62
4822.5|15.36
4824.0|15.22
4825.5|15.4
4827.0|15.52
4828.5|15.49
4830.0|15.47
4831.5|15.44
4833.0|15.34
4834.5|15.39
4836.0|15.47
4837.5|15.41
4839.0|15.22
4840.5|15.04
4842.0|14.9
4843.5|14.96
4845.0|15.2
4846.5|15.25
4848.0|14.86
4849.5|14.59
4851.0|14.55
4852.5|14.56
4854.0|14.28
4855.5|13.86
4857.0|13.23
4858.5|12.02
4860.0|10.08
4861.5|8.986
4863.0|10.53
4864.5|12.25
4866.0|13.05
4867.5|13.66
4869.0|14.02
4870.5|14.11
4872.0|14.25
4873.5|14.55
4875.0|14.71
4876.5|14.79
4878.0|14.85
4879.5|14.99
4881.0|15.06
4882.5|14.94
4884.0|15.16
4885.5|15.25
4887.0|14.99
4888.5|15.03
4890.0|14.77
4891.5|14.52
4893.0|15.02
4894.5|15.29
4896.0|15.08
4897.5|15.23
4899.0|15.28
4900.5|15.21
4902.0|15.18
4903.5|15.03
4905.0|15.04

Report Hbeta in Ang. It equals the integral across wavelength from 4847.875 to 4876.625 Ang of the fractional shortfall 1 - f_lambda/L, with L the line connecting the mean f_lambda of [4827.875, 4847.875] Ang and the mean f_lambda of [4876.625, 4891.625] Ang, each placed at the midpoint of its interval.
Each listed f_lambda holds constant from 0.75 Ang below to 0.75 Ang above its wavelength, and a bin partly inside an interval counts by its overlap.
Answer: 3.5 Ang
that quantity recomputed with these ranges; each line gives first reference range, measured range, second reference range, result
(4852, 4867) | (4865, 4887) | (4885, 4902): -1.4 Ang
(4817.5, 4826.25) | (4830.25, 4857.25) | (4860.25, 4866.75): -3.6 Ang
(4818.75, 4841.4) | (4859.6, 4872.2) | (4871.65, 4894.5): 2.3 Ang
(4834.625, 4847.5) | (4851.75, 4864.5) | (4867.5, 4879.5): 2.2 Ang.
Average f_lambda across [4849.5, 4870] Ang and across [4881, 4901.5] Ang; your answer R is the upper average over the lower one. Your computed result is 1.18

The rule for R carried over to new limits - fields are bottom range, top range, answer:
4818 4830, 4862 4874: 0.85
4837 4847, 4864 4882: 0.94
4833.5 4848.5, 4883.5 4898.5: 0.99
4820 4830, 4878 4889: 0.97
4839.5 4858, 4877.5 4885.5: 1.03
